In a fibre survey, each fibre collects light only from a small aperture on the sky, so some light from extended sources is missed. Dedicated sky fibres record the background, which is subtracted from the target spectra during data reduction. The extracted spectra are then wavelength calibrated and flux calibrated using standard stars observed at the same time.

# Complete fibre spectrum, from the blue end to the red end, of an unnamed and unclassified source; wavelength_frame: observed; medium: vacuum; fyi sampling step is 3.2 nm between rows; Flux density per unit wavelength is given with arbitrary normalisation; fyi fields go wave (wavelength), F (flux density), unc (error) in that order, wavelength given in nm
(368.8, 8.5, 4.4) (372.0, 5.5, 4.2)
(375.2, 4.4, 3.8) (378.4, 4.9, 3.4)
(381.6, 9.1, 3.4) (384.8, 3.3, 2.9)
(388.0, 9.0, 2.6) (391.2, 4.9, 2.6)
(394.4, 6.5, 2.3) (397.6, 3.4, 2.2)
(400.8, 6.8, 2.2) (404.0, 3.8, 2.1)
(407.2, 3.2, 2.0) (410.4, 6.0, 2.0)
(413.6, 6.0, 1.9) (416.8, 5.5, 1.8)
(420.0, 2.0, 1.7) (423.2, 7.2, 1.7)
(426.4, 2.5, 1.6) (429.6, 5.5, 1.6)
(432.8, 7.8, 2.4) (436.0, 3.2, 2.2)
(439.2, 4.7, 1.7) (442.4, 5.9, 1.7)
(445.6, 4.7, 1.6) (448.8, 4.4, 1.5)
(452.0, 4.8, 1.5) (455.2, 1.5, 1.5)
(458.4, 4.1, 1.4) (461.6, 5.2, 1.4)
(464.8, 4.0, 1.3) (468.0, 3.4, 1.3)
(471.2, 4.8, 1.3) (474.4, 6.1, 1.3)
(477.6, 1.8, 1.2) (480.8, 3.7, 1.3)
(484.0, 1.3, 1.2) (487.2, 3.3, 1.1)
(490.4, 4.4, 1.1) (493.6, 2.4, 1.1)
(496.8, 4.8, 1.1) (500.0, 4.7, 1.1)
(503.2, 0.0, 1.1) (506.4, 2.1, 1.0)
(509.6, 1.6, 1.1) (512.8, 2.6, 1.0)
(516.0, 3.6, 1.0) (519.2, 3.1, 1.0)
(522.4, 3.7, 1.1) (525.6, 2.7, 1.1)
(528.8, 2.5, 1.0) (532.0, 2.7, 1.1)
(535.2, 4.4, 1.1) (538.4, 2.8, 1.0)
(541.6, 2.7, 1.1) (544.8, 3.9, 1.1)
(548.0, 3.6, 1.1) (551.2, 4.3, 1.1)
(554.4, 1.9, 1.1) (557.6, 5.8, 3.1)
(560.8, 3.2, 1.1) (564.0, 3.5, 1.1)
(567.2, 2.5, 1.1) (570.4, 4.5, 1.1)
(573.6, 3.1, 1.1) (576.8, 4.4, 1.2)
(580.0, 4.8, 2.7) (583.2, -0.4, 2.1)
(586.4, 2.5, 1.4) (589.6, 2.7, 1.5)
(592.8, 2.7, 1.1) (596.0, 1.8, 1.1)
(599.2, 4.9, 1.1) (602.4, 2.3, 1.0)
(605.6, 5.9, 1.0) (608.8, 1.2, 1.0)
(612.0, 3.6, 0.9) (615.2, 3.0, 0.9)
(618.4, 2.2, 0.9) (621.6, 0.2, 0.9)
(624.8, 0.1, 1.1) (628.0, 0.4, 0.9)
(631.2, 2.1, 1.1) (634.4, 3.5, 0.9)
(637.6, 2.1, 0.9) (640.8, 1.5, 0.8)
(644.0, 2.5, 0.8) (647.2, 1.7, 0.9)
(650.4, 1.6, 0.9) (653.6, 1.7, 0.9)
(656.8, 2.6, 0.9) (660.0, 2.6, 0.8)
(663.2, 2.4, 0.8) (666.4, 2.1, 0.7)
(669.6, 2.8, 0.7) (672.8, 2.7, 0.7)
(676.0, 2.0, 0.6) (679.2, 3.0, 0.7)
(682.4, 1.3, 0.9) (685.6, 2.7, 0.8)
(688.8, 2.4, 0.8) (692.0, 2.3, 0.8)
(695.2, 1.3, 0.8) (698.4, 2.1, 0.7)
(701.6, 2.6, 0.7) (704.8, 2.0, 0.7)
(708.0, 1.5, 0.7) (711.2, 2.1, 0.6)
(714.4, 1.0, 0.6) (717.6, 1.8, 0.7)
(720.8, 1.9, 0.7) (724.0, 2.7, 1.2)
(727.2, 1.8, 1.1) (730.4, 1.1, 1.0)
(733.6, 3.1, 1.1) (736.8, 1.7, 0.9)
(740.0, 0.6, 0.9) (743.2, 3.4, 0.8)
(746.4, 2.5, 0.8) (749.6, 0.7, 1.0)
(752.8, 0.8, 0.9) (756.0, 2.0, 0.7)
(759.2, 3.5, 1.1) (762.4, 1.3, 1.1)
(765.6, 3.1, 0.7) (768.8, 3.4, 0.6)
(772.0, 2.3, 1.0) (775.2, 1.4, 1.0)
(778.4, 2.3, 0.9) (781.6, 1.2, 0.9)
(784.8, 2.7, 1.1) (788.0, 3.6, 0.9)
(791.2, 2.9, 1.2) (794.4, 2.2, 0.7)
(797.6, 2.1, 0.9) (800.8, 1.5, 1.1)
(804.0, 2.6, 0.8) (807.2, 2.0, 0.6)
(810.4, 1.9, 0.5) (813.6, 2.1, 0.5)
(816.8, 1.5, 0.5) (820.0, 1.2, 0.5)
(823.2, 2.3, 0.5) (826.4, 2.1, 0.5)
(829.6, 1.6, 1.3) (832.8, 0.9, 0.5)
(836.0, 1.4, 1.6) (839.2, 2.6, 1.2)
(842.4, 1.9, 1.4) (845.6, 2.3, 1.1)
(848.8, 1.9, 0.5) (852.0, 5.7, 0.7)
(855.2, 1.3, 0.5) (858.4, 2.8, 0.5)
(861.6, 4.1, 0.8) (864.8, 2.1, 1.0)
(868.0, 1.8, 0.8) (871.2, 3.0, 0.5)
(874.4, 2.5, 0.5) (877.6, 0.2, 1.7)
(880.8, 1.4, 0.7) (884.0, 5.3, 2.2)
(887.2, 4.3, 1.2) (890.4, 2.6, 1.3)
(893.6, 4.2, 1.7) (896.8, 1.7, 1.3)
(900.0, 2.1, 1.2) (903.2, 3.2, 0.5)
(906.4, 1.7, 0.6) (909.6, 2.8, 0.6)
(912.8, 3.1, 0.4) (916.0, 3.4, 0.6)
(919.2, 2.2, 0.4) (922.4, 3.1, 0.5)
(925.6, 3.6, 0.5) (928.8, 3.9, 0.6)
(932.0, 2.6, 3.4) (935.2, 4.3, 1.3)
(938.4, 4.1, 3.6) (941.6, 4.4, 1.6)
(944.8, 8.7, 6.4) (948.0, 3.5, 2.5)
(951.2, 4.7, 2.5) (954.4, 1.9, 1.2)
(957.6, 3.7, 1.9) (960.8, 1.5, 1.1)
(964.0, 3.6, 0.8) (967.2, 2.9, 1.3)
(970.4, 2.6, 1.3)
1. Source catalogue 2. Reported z 1.29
